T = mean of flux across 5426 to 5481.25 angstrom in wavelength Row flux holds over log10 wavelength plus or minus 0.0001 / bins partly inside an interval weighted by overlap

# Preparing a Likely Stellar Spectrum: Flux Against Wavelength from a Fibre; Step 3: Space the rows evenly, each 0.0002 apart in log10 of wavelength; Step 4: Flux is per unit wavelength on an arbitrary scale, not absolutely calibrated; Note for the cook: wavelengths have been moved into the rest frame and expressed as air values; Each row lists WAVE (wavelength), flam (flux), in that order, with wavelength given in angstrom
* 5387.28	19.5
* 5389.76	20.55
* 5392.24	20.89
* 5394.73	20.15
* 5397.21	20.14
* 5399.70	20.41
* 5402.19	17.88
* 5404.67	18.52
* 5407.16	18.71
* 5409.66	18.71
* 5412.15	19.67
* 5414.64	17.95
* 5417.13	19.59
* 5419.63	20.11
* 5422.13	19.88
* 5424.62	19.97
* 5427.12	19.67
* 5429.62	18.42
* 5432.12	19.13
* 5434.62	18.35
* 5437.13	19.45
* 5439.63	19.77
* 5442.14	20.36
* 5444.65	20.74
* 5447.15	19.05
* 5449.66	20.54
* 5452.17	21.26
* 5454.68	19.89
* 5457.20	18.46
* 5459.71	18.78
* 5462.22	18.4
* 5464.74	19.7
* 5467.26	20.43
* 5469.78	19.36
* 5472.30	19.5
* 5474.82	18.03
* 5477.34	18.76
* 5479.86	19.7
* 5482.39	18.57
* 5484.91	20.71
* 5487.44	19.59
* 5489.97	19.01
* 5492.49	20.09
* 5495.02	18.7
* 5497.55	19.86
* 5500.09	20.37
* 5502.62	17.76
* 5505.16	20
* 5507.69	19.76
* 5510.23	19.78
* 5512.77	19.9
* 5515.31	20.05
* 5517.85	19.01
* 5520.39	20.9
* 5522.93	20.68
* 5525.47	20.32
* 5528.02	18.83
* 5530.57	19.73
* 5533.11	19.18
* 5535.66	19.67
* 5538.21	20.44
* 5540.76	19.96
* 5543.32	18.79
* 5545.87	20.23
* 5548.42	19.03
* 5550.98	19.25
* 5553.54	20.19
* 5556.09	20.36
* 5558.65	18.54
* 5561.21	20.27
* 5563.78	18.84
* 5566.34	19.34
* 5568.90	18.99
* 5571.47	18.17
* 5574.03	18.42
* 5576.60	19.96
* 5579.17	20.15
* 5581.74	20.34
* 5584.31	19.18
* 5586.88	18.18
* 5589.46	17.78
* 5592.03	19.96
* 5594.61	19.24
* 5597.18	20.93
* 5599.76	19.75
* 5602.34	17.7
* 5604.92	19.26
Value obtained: 19.4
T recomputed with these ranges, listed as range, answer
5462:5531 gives 19.6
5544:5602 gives 19.4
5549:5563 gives 19.6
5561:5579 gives 19.1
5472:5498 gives 19.3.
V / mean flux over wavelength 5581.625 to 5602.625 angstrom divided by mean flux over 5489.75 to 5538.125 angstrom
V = 1.0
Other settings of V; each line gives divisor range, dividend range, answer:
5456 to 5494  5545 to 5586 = 1.01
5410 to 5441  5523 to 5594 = 1.01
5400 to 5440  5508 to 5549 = 1.03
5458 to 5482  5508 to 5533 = 1.04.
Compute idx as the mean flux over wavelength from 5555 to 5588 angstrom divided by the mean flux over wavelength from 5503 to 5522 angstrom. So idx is 1.0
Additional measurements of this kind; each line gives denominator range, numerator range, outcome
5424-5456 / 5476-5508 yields 0.99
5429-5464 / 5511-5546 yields 1.02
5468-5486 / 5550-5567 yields 1.02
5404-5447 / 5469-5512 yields 1.00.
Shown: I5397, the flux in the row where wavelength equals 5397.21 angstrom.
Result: 20.14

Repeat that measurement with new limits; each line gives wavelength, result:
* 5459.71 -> 18.78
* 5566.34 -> 19.34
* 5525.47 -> 20.32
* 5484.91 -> 20.71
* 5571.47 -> 18.17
